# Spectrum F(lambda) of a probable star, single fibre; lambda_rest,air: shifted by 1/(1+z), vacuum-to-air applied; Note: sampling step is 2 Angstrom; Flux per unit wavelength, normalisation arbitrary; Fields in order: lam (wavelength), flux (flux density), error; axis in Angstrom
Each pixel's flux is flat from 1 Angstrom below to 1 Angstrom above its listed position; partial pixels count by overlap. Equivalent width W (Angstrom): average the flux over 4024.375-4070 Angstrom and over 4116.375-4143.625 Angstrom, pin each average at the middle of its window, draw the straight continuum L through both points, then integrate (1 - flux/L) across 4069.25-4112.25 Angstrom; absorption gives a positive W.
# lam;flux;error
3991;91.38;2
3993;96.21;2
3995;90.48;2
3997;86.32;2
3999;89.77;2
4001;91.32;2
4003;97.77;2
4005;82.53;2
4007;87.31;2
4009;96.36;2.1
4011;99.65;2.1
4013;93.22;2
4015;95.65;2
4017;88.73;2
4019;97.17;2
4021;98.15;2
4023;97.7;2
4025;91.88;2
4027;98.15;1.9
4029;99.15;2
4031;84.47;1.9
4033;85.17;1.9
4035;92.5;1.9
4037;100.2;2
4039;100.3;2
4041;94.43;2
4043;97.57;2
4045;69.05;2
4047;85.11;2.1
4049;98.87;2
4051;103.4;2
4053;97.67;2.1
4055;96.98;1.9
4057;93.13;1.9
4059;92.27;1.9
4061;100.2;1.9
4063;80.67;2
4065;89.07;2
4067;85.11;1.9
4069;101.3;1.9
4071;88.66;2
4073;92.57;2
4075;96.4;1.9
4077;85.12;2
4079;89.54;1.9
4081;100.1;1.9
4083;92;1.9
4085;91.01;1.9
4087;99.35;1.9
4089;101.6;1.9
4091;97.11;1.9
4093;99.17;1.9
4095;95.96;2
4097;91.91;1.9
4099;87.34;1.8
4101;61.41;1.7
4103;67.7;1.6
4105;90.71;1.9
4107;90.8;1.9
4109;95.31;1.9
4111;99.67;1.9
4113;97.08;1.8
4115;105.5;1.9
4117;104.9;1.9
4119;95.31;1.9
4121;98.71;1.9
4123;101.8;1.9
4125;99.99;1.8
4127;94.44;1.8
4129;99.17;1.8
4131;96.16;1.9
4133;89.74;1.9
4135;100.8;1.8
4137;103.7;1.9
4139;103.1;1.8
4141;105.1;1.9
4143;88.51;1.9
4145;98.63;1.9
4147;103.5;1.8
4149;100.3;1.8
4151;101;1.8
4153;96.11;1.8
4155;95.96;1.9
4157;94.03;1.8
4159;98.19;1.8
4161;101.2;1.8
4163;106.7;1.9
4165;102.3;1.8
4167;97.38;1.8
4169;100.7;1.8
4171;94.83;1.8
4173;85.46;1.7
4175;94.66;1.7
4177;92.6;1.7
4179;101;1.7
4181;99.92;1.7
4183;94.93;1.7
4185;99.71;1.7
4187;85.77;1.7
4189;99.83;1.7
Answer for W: 2.07 Angstrom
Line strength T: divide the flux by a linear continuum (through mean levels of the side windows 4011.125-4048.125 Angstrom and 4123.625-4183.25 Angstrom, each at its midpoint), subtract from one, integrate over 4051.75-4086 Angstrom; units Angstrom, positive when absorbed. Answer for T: 0.7 Angstrom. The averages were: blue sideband 92.9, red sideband 98.1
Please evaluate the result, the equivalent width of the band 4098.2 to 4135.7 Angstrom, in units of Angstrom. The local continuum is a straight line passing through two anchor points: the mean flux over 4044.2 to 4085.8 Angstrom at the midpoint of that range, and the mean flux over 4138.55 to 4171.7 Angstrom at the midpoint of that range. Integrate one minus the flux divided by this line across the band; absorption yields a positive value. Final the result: 1.06 Angstrom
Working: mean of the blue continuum 91.9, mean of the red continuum 99.2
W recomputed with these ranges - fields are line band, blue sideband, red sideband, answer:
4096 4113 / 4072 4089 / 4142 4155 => 1.60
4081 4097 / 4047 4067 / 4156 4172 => -0.18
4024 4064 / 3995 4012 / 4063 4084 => -0.73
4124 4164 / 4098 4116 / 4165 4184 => -2.69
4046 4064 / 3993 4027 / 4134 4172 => 0.15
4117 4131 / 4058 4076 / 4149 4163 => -0.35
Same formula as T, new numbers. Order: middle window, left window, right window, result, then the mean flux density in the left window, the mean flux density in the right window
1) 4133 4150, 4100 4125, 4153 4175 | -0.79 Angstrom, 92.7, 97.5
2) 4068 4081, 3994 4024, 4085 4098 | 0.44 Angstrom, 92.8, 97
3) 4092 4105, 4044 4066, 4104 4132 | 1.54 Angstrom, 91.5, 97.8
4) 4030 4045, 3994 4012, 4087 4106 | -0.26 Angstrom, 91.3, 88.7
